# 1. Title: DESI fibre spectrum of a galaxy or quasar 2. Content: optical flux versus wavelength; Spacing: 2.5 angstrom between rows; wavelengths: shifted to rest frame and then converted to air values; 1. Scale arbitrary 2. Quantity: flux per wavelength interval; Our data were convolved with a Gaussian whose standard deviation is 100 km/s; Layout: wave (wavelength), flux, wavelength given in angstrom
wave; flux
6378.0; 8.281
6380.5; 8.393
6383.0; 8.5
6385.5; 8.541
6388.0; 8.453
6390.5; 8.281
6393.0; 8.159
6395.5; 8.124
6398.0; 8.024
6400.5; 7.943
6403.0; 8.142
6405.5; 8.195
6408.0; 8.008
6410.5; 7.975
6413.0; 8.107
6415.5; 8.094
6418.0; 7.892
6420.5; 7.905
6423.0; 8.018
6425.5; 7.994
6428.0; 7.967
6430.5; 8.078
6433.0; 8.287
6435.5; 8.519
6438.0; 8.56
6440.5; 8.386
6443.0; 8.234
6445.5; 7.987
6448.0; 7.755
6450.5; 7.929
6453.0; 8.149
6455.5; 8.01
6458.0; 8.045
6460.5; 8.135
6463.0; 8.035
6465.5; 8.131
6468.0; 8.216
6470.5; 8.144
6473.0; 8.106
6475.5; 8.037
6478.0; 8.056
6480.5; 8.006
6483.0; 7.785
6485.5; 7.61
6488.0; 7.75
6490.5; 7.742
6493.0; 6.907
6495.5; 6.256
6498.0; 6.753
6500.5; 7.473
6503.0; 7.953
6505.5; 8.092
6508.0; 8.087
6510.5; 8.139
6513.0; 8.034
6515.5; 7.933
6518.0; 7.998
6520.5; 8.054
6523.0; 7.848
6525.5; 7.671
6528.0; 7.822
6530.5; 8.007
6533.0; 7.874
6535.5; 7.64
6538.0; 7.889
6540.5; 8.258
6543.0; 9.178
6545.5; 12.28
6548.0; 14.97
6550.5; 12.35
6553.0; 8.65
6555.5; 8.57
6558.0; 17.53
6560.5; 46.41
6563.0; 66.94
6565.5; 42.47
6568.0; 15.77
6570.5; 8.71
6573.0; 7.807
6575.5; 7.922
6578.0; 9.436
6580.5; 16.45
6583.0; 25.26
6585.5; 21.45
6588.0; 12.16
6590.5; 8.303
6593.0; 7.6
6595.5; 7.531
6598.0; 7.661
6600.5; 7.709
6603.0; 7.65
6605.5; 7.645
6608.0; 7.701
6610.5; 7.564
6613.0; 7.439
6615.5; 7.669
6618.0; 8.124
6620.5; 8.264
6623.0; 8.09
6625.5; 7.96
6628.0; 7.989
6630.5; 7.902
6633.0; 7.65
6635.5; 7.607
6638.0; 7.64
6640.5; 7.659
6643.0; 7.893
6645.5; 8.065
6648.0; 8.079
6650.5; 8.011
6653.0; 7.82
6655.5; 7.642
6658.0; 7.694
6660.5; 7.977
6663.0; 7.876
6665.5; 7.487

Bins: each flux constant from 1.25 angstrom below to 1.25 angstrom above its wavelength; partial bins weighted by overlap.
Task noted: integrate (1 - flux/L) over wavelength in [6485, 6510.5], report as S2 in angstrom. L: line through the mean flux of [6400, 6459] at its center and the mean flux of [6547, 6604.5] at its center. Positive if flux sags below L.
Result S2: 9.8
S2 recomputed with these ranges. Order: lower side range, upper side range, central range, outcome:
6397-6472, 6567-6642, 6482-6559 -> 1.9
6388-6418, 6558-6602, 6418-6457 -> 7.8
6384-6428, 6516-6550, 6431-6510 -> 5.7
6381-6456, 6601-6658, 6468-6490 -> 0.3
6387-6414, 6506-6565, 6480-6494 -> 4.9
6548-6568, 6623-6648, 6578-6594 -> 4.4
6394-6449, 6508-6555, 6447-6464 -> 0.7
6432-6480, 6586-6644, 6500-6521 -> 0.4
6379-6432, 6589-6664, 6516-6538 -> 0.3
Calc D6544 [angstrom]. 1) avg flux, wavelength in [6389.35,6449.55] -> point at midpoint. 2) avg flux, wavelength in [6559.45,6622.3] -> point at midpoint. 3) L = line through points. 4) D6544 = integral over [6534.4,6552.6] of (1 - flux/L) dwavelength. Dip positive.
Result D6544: 4.0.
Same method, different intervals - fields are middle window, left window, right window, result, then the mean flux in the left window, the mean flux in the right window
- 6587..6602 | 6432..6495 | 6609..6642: -1.1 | 8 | 7.81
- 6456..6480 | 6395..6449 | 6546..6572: 9.4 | 8.1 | 23.7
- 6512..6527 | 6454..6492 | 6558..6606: 5.2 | 7.98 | 17.8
